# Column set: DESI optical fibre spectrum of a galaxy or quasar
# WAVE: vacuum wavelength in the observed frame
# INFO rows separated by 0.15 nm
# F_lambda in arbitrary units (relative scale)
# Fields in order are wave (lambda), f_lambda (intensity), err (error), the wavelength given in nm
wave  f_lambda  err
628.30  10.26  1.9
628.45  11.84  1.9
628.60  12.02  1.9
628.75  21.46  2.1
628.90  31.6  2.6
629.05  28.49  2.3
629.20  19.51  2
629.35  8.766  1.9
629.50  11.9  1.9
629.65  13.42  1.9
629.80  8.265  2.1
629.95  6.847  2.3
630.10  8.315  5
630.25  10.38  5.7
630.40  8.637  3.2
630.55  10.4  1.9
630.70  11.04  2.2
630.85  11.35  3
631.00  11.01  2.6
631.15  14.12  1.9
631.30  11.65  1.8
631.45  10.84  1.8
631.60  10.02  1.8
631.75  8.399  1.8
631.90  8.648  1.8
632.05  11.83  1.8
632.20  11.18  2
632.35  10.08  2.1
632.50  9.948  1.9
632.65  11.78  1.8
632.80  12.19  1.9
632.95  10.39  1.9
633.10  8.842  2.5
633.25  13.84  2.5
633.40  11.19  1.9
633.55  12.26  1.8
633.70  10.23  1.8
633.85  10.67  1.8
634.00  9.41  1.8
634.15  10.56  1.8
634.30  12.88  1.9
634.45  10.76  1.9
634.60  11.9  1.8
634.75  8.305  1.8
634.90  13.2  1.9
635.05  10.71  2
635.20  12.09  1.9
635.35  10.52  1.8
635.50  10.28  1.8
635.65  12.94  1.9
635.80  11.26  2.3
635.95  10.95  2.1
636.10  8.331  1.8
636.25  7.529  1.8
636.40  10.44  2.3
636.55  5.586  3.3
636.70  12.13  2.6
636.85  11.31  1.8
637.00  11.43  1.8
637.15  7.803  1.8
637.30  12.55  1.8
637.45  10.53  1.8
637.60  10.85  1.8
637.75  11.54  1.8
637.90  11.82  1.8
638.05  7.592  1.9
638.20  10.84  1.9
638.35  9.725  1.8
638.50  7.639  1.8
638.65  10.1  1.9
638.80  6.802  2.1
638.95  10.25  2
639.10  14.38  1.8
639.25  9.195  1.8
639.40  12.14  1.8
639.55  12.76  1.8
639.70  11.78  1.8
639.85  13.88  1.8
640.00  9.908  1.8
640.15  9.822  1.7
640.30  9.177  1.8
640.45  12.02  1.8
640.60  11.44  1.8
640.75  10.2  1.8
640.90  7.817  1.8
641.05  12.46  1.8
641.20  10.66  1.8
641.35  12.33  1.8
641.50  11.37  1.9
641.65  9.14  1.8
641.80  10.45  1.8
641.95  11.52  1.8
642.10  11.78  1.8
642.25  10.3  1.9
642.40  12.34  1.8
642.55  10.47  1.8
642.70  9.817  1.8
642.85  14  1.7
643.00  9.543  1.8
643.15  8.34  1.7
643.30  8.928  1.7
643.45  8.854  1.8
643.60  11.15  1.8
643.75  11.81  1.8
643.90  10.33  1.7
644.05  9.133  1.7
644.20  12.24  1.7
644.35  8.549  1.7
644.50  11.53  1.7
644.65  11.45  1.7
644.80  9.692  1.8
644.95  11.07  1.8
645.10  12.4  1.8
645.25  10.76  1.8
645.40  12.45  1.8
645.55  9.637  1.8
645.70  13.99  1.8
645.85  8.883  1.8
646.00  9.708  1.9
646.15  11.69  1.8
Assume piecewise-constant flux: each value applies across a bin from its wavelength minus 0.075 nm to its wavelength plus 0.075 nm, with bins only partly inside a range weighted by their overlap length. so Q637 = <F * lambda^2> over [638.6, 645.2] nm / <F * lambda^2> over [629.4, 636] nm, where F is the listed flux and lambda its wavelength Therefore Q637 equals 1.03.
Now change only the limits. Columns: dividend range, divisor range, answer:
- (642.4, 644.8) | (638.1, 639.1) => 1.11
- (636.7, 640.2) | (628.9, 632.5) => 0.92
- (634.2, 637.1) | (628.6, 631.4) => 0.79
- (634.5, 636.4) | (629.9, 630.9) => 1.13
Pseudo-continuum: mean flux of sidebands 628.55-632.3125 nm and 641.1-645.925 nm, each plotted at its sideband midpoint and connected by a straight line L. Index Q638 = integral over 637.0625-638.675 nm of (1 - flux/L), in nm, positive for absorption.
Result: 0.21 nm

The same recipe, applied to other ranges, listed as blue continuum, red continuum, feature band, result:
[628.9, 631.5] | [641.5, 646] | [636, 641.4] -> 0.47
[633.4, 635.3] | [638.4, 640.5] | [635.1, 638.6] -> 0.20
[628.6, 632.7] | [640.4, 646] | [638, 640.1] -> 0.15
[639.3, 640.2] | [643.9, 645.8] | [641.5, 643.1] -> 0.06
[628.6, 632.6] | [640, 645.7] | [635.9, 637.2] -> 0.24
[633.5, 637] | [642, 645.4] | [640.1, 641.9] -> 0.01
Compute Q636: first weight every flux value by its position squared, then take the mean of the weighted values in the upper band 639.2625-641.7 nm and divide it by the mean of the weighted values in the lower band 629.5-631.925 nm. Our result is 1.10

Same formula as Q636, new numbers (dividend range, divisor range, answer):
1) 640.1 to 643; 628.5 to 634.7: 0.93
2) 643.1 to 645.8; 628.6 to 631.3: 0.81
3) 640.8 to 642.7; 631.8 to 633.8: 1.02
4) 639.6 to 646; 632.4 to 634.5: 1.00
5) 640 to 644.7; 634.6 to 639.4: 1.04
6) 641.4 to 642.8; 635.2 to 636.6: 1.11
